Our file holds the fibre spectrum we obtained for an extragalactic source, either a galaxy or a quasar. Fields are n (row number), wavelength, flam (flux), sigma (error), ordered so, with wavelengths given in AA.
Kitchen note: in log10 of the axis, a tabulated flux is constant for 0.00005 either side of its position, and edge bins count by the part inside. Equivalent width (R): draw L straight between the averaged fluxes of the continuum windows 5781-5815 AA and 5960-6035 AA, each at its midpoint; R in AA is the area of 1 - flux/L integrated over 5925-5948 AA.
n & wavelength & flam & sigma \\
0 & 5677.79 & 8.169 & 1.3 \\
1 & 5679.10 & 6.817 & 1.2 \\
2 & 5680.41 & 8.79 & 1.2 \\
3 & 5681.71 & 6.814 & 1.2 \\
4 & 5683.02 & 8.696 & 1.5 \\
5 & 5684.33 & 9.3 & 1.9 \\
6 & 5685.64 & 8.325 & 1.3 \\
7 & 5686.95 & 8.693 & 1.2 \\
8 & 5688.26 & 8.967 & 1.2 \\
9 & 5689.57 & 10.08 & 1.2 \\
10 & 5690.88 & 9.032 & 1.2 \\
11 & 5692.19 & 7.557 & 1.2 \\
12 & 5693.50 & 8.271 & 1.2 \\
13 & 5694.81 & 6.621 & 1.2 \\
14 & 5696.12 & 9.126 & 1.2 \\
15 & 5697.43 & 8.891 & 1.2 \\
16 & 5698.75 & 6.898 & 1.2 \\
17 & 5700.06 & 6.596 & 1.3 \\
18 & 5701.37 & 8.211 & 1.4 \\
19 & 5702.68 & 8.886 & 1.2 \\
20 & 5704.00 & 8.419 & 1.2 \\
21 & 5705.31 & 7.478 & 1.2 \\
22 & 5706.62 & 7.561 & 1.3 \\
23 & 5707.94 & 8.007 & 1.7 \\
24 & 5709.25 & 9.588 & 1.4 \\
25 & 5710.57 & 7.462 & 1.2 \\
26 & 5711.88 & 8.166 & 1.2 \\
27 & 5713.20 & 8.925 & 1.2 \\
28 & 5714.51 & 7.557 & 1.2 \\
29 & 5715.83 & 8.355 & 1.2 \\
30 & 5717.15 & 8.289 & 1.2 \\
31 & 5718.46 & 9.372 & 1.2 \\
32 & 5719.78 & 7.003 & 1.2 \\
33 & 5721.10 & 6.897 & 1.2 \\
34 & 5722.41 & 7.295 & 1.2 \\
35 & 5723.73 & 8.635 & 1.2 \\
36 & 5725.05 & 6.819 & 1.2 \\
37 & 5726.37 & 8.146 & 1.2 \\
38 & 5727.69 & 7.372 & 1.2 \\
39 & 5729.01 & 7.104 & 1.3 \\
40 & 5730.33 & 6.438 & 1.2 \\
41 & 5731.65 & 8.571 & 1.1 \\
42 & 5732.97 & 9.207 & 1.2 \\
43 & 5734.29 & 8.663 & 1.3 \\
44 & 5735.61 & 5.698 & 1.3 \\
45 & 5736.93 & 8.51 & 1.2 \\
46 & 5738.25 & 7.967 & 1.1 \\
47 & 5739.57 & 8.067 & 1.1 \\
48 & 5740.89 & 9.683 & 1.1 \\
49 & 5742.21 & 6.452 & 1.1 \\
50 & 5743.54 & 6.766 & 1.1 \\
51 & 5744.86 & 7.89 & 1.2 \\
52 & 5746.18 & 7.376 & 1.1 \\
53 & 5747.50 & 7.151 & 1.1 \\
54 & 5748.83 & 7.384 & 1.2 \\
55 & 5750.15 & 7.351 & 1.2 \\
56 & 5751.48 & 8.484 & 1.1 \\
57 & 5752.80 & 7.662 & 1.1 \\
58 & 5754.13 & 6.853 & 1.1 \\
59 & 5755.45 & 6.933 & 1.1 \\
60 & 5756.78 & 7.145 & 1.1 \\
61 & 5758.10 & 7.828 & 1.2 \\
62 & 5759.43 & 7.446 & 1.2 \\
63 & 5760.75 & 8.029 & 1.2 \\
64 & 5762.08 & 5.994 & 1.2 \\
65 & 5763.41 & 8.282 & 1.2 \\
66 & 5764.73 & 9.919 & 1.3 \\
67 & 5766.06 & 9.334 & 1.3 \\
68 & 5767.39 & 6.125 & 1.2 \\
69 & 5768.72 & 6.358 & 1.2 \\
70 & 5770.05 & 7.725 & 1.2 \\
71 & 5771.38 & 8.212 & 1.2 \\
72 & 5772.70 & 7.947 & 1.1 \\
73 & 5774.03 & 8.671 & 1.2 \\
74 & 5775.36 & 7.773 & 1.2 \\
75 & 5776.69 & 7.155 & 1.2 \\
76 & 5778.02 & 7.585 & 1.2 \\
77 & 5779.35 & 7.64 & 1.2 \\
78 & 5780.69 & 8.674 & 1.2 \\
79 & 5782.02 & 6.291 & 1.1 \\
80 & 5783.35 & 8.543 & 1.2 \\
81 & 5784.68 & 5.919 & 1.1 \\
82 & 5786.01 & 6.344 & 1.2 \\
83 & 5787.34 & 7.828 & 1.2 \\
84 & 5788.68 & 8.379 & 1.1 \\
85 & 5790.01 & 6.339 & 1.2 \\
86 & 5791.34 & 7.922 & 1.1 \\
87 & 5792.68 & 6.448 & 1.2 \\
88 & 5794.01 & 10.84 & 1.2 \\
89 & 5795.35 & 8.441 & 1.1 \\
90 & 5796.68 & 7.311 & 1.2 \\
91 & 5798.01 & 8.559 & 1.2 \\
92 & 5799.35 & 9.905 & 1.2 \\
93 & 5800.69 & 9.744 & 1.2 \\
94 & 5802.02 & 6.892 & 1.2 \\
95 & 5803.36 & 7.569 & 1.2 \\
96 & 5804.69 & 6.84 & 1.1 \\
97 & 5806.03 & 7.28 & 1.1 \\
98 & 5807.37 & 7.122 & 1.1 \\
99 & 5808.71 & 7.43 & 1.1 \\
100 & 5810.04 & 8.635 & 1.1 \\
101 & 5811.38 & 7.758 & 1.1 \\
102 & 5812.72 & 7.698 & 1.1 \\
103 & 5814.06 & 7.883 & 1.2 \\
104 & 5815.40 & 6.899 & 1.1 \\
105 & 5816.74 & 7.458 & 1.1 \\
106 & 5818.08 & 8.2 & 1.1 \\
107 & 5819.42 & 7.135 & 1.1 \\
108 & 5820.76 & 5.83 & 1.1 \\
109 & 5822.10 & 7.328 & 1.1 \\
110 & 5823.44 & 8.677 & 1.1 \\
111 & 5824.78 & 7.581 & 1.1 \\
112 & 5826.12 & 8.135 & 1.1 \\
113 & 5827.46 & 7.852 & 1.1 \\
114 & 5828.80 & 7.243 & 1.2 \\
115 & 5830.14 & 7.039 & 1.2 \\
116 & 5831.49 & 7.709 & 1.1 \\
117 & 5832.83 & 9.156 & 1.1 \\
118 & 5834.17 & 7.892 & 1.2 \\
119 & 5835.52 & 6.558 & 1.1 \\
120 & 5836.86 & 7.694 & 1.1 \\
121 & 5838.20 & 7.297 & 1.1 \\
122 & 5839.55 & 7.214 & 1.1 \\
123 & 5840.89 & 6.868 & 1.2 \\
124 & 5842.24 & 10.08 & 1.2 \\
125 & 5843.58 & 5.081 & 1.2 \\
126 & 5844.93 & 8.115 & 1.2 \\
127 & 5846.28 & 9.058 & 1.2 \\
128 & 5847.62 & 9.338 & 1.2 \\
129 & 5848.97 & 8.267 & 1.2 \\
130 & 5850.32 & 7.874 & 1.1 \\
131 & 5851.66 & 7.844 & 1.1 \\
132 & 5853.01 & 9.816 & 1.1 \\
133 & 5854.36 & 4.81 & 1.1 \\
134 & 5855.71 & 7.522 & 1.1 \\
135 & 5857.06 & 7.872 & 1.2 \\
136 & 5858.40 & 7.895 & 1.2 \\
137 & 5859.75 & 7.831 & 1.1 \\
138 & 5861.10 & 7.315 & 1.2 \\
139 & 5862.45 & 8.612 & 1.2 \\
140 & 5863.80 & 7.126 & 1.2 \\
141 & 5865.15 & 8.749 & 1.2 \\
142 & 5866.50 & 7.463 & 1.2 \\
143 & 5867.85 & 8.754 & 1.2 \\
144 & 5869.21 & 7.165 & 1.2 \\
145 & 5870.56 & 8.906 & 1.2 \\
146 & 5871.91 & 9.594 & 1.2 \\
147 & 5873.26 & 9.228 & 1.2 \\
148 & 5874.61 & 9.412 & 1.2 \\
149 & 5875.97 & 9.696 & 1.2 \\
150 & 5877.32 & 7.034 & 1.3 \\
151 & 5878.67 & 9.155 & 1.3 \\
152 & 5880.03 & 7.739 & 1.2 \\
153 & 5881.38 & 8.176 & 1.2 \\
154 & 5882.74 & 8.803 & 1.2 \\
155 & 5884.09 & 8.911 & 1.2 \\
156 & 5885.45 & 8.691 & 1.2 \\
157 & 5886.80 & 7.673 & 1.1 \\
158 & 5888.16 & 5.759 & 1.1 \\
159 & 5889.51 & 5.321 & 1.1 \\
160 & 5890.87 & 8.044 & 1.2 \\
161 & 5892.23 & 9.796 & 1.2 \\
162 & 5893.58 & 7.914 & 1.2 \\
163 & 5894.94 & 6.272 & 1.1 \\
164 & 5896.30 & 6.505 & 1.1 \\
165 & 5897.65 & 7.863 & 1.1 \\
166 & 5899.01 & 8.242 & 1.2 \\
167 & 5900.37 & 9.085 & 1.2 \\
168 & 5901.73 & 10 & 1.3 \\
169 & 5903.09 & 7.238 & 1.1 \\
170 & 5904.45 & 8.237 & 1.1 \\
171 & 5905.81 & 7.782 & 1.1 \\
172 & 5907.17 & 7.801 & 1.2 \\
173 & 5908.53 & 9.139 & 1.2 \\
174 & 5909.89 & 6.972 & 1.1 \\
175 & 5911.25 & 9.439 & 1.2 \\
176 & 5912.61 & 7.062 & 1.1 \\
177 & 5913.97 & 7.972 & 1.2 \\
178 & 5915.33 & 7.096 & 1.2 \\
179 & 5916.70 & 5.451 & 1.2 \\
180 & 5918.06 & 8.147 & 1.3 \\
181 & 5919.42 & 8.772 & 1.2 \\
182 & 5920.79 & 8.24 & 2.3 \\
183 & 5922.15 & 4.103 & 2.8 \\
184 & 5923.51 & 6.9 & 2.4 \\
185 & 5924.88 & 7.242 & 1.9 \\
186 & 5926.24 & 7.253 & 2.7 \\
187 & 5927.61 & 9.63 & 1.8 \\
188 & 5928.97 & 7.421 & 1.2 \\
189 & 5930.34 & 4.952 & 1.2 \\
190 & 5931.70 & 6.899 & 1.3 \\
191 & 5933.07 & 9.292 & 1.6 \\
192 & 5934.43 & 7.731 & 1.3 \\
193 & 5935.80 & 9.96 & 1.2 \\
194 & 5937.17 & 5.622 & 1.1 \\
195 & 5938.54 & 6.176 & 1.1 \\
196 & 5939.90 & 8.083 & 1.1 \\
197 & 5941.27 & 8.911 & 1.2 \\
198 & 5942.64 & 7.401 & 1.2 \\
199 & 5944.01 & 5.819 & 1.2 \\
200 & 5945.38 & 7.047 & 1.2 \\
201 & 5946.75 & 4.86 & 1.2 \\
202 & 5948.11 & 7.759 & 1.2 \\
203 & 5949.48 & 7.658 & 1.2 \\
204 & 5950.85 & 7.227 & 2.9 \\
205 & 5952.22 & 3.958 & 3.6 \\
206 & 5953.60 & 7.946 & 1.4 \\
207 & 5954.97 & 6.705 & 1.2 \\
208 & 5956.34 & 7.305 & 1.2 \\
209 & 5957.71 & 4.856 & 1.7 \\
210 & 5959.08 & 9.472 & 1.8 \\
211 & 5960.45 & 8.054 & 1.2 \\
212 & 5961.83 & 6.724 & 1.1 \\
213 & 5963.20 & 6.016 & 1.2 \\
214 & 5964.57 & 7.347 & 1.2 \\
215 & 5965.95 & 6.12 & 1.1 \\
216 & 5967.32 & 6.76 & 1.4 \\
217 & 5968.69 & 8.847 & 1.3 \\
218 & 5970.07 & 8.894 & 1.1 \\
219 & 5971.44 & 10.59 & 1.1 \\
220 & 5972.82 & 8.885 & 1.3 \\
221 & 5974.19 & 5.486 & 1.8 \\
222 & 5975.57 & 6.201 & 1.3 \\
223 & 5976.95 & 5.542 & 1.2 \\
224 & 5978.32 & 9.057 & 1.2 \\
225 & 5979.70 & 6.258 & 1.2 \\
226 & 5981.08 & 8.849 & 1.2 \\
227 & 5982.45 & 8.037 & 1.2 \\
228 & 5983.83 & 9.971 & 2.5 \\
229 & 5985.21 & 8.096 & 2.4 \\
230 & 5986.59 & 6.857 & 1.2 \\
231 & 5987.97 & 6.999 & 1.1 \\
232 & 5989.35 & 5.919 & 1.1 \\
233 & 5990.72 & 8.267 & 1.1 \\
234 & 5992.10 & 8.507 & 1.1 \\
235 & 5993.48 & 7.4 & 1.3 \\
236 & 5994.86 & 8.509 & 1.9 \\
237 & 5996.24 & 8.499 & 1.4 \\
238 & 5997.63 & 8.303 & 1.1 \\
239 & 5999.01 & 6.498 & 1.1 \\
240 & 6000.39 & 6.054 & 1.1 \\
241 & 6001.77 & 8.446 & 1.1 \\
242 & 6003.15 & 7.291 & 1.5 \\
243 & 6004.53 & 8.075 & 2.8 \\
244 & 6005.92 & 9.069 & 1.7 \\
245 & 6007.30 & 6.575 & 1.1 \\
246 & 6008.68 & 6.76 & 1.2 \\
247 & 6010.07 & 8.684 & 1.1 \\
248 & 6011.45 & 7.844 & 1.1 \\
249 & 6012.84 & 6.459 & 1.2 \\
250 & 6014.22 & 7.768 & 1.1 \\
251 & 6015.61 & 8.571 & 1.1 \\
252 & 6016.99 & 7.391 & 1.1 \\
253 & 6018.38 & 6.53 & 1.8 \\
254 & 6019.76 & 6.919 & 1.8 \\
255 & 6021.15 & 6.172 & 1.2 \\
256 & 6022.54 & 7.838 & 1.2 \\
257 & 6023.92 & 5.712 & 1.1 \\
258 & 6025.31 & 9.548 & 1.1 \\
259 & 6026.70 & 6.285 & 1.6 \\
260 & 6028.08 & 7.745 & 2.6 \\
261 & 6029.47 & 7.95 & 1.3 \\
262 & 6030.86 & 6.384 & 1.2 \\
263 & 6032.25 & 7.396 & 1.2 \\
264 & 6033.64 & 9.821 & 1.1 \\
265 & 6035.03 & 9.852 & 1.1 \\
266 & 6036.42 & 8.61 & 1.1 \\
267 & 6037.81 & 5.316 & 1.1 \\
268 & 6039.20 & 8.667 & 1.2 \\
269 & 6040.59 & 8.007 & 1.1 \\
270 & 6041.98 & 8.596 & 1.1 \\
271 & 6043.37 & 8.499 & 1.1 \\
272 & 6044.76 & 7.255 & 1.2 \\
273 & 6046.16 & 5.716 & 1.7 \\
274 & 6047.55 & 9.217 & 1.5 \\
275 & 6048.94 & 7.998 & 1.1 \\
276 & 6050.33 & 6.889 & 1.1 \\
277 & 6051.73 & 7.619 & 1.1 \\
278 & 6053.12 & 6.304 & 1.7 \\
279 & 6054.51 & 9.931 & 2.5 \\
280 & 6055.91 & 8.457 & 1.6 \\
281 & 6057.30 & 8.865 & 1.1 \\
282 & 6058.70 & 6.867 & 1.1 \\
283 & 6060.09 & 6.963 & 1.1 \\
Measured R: 1.0 AA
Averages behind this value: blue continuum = 7.76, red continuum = 7.59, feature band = 7.33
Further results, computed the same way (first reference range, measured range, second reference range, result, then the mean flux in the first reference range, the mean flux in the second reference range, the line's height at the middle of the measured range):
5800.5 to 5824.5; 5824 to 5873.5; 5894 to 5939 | -2.2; 7.53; 7.6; 7.56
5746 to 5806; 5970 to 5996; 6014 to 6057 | -0.3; 7.71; 7.72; 7.72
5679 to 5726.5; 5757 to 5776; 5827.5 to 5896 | 0.6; 8.14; 7.94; 8.06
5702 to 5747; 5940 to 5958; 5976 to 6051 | 2.1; 7.9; 7.65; 7.71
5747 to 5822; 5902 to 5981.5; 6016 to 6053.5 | 2.5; 7.66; 7.58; 7.61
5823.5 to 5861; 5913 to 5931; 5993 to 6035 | 1.2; 7.77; 7.59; 7.69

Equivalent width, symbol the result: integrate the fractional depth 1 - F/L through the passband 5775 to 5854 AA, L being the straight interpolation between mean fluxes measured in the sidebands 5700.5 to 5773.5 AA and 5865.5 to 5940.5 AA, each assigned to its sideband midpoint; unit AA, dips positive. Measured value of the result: 0.73 AA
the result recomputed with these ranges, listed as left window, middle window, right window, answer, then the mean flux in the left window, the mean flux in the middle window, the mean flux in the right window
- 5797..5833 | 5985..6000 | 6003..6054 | 0.1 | 7.74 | 7.58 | 7.62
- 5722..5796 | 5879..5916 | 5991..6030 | -1.5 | 7.67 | 7.92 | 7.56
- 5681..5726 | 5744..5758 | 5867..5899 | 1.2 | 8.14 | 7.43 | 8.1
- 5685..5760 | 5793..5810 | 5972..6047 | -0.7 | 7.9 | 8.15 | 7.6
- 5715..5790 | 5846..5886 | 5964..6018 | -3.2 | 7.66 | 8.28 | 7.68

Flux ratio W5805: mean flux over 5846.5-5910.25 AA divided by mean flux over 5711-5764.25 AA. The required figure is 1.0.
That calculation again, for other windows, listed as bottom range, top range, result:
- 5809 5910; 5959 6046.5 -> 0.96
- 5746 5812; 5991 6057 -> 1.00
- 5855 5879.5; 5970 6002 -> 0.93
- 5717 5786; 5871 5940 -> 1.02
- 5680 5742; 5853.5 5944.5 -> 0.96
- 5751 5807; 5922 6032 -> 0.95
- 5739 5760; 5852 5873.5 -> 1.06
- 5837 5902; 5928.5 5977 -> 0.90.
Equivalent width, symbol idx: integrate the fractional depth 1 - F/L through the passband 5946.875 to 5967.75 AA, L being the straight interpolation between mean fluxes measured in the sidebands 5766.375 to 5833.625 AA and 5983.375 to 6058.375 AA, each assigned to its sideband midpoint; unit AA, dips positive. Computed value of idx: 2.2 AA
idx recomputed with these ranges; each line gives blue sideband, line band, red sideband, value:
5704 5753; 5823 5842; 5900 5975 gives -0.1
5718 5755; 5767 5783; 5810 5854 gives 0.3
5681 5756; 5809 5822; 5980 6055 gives 0.6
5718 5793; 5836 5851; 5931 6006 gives -0.7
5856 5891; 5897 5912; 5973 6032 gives -0.7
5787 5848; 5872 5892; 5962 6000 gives -1.2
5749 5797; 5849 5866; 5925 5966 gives -0.9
